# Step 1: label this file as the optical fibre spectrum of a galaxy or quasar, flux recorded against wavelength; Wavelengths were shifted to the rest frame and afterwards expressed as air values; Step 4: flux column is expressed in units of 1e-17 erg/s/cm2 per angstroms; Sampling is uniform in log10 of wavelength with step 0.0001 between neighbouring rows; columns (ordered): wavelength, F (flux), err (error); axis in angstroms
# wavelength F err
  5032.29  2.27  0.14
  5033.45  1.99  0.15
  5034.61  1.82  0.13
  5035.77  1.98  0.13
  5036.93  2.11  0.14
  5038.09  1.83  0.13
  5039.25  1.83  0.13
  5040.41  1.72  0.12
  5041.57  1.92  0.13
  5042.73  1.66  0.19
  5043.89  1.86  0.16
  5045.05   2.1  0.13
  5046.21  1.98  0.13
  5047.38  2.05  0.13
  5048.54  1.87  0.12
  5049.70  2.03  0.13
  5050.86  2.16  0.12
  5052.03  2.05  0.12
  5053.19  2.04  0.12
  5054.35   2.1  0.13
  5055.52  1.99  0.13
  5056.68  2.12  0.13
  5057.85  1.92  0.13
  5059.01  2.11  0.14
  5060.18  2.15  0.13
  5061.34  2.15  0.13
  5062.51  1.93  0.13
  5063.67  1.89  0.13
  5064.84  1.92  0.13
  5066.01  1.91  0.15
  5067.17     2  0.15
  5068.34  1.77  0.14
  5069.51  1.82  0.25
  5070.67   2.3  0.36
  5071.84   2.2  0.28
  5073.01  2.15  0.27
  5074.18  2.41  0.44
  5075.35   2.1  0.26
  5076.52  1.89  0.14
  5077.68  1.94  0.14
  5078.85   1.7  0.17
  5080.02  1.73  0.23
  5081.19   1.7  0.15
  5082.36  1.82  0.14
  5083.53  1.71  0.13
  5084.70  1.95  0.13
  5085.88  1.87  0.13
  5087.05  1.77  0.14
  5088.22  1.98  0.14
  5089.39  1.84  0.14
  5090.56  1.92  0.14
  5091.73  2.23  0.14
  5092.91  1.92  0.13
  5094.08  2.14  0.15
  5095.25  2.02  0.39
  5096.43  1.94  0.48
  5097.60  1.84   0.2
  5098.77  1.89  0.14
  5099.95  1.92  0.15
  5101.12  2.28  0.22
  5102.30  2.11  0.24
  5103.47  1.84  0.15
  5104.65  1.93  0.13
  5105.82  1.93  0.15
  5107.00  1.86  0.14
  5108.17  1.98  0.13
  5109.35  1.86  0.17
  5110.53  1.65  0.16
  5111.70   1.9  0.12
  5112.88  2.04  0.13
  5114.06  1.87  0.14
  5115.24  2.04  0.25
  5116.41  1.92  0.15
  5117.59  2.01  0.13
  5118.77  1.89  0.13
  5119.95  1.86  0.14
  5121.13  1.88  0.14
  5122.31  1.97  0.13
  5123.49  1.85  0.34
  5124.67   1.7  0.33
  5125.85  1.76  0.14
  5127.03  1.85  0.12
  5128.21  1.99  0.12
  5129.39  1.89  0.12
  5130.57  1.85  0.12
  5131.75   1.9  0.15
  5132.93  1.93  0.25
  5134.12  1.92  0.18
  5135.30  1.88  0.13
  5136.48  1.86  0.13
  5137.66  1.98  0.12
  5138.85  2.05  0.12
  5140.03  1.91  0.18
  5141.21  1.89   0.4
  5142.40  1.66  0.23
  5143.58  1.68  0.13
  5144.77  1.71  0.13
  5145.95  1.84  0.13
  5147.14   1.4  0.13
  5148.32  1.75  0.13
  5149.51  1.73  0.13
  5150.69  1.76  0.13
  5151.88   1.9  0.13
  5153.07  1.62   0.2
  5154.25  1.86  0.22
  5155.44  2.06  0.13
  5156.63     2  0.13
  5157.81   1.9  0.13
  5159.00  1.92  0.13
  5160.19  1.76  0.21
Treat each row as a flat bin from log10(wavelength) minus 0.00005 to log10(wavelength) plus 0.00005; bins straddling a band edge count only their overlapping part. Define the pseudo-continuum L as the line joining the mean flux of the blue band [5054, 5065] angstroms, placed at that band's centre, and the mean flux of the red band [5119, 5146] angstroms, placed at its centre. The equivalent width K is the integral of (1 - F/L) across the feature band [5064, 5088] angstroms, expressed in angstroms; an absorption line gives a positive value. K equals 0.7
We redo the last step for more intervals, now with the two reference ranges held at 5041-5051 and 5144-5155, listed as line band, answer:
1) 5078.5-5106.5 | -1.0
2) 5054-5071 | -0.7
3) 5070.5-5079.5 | -0.9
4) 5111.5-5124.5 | -0.9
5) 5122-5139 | -1.1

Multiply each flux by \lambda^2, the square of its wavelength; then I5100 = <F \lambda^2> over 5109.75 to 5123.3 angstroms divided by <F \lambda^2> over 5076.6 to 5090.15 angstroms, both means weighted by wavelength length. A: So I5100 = 1.06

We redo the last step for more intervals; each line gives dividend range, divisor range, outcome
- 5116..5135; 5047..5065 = 0.95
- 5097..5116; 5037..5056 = 1.01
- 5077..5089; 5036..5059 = 0.94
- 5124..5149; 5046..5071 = 0.94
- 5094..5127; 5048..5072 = 0.97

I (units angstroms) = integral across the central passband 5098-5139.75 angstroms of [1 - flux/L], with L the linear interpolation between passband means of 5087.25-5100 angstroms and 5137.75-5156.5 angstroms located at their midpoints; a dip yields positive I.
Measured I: -0.7 angstroms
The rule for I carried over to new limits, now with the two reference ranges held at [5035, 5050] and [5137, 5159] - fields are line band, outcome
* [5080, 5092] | 0.09 angstroms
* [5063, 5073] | -0.49 angstroms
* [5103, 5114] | -0.19 angstroms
